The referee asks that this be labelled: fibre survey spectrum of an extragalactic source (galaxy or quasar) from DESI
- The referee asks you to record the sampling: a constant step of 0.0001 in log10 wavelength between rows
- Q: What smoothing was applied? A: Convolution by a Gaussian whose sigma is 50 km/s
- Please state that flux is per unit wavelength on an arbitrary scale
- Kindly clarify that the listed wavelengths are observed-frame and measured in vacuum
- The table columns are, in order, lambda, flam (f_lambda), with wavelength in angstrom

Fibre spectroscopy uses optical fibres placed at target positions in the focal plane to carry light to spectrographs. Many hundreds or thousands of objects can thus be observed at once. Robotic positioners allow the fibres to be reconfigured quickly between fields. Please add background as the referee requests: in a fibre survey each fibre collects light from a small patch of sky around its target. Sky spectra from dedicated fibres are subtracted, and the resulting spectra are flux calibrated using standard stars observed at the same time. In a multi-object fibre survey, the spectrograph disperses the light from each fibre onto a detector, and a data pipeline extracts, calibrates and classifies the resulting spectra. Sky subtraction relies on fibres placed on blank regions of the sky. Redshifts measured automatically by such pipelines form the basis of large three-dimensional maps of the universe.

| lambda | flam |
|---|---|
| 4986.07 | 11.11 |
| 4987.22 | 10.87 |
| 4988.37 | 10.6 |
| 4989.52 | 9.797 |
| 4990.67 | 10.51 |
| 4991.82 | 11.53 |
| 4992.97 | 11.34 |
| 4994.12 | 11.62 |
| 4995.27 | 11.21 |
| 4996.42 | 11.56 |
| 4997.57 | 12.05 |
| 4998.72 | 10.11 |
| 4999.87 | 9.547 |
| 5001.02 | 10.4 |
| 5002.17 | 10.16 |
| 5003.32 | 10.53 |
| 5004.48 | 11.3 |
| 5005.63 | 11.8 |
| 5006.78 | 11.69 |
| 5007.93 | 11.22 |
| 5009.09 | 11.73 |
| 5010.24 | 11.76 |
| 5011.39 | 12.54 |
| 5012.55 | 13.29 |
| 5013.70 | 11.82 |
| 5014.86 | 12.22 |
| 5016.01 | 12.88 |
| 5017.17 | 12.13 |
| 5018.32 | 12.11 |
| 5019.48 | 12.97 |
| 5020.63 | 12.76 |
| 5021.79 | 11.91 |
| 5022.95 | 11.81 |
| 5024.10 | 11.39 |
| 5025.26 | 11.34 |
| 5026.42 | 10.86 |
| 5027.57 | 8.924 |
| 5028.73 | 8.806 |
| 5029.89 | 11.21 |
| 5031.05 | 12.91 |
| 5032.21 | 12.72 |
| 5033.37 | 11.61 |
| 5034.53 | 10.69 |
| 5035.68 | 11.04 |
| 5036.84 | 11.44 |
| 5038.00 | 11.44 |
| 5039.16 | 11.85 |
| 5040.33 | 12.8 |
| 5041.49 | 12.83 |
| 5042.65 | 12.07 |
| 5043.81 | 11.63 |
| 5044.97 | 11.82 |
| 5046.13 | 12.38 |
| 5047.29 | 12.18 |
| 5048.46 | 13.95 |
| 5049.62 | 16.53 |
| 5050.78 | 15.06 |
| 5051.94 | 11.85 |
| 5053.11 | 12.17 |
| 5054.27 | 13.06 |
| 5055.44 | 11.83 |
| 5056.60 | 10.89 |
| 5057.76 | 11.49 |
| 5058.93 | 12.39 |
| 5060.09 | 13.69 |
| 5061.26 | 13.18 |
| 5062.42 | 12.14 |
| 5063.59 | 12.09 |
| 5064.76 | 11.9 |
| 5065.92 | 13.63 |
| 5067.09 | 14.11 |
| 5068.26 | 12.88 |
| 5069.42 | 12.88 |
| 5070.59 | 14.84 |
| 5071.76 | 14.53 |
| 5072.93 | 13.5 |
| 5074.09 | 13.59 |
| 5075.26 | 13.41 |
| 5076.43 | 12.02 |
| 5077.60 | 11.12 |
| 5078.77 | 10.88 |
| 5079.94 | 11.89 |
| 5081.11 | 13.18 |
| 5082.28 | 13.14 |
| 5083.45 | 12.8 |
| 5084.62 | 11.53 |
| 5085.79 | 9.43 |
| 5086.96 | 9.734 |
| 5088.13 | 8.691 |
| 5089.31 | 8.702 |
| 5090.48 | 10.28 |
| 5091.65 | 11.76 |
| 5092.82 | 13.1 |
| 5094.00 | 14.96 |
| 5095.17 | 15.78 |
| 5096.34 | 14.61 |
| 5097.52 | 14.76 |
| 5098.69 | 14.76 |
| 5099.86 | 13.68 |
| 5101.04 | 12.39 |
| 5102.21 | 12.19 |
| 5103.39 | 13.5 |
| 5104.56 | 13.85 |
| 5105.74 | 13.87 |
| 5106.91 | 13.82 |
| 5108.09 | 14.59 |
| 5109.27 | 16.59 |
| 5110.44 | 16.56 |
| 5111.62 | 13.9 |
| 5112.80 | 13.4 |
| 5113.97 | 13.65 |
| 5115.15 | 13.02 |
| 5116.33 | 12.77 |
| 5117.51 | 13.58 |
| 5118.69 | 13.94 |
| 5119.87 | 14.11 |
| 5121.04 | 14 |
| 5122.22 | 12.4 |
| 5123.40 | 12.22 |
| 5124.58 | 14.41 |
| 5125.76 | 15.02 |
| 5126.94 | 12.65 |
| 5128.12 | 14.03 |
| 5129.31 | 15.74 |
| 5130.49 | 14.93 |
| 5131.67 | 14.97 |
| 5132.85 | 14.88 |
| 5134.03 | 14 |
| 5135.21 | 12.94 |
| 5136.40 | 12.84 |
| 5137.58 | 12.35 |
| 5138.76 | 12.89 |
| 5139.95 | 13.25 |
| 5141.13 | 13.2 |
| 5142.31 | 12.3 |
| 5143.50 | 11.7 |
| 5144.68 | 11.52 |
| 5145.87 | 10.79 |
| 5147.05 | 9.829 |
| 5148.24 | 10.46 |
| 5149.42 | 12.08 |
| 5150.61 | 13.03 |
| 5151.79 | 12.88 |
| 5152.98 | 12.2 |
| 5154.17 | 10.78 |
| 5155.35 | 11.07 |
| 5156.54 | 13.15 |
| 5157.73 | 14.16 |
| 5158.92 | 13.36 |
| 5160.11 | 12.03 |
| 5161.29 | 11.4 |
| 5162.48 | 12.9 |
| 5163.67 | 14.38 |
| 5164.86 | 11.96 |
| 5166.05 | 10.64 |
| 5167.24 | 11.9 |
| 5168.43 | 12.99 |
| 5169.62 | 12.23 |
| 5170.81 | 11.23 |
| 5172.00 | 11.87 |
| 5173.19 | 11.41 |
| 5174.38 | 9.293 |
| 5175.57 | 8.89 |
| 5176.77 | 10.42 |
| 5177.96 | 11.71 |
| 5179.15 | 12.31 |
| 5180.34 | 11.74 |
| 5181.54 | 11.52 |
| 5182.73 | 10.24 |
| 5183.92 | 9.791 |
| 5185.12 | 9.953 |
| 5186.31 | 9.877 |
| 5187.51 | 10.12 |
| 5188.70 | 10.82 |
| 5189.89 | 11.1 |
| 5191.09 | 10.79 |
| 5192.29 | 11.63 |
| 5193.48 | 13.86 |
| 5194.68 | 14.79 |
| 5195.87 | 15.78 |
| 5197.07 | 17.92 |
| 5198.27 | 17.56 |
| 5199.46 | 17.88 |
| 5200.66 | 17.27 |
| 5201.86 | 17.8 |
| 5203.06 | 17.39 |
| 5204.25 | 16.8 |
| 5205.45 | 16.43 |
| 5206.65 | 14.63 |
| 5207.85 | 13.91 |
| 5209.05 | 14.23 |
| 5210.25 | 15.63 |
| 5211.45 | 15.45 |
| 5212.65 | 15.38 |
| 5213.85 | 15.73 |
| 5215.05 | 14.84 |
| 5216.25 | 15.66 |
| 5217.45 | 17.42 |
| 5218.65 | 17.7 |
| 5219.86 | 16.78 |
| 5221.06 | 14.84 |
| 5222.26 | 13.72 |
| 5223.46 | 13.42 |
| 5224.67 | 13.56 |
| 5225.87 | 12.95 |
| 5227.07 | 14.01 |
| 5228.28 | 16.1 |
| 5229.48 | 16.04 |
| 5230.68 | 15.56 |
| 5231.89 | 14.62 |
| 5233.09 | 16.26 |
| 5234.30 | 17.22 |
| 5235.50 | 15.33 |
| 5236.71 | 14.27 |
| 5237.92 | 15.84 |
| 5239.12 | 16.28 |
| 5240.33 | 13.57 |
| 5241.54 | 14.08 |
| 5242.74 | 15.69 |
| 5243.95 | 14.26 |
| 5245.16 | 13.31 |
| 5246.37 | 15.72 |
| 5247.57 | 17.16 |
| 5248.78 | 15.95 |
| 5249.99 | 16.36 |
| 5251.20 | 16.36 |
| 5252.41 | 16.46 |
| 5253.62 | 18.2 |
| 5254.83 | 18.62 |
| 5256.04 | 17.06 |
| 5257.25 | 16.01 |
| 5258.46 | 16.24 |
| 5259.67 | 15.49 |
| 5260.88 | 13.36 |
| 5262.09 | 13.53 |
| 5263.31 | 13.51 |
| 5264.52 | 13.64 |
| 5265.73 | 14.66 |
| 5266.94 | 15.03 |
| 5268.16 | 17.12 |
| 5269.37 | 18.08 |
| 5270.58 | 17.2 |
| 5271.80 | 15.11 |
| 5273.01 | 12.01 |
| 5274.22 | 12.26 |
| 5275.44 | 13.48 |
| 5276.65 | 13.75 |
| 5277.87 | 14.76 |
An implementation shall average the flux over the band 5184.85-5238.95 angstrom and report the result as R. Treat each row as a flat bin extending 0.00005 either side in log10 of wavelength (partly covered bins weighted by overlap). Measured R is 14.9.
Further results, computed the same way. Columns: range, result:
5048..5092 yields 12.4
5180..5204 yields 13.5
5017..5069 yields 12.2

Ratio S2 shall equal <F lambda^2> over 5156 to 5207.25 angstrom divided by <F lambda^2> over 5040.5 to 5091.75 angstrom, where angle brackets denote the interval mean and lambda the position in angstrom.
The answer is 1.09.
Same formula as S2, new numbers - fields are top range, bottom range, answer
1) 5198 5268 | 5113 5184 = 1.29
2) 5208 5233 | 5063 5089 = 1.30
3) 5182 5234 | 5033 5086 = 1.23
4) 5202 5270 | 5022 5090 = 1.37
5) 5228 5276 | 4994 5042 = 1.46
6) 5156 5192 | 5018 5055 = 1.00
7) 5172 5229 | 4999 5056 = 1.25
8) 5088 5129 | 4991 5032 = 1.23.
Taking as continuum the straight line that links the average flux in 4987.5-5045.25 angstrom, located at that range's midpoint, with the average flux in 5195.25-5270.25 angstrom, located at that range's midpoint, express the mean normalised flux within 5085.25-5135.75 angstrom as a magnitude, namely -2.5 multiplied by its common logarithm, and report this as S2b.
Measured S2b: -0.01 mag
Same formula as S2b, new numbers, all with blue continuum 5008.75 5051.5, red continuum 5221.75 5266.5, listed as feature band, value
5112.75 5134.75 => -0.03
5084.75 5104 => 0.06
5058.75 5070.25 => -0.03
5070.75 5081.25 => 0.00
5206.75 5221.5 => -0.06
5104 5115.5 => -0.08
